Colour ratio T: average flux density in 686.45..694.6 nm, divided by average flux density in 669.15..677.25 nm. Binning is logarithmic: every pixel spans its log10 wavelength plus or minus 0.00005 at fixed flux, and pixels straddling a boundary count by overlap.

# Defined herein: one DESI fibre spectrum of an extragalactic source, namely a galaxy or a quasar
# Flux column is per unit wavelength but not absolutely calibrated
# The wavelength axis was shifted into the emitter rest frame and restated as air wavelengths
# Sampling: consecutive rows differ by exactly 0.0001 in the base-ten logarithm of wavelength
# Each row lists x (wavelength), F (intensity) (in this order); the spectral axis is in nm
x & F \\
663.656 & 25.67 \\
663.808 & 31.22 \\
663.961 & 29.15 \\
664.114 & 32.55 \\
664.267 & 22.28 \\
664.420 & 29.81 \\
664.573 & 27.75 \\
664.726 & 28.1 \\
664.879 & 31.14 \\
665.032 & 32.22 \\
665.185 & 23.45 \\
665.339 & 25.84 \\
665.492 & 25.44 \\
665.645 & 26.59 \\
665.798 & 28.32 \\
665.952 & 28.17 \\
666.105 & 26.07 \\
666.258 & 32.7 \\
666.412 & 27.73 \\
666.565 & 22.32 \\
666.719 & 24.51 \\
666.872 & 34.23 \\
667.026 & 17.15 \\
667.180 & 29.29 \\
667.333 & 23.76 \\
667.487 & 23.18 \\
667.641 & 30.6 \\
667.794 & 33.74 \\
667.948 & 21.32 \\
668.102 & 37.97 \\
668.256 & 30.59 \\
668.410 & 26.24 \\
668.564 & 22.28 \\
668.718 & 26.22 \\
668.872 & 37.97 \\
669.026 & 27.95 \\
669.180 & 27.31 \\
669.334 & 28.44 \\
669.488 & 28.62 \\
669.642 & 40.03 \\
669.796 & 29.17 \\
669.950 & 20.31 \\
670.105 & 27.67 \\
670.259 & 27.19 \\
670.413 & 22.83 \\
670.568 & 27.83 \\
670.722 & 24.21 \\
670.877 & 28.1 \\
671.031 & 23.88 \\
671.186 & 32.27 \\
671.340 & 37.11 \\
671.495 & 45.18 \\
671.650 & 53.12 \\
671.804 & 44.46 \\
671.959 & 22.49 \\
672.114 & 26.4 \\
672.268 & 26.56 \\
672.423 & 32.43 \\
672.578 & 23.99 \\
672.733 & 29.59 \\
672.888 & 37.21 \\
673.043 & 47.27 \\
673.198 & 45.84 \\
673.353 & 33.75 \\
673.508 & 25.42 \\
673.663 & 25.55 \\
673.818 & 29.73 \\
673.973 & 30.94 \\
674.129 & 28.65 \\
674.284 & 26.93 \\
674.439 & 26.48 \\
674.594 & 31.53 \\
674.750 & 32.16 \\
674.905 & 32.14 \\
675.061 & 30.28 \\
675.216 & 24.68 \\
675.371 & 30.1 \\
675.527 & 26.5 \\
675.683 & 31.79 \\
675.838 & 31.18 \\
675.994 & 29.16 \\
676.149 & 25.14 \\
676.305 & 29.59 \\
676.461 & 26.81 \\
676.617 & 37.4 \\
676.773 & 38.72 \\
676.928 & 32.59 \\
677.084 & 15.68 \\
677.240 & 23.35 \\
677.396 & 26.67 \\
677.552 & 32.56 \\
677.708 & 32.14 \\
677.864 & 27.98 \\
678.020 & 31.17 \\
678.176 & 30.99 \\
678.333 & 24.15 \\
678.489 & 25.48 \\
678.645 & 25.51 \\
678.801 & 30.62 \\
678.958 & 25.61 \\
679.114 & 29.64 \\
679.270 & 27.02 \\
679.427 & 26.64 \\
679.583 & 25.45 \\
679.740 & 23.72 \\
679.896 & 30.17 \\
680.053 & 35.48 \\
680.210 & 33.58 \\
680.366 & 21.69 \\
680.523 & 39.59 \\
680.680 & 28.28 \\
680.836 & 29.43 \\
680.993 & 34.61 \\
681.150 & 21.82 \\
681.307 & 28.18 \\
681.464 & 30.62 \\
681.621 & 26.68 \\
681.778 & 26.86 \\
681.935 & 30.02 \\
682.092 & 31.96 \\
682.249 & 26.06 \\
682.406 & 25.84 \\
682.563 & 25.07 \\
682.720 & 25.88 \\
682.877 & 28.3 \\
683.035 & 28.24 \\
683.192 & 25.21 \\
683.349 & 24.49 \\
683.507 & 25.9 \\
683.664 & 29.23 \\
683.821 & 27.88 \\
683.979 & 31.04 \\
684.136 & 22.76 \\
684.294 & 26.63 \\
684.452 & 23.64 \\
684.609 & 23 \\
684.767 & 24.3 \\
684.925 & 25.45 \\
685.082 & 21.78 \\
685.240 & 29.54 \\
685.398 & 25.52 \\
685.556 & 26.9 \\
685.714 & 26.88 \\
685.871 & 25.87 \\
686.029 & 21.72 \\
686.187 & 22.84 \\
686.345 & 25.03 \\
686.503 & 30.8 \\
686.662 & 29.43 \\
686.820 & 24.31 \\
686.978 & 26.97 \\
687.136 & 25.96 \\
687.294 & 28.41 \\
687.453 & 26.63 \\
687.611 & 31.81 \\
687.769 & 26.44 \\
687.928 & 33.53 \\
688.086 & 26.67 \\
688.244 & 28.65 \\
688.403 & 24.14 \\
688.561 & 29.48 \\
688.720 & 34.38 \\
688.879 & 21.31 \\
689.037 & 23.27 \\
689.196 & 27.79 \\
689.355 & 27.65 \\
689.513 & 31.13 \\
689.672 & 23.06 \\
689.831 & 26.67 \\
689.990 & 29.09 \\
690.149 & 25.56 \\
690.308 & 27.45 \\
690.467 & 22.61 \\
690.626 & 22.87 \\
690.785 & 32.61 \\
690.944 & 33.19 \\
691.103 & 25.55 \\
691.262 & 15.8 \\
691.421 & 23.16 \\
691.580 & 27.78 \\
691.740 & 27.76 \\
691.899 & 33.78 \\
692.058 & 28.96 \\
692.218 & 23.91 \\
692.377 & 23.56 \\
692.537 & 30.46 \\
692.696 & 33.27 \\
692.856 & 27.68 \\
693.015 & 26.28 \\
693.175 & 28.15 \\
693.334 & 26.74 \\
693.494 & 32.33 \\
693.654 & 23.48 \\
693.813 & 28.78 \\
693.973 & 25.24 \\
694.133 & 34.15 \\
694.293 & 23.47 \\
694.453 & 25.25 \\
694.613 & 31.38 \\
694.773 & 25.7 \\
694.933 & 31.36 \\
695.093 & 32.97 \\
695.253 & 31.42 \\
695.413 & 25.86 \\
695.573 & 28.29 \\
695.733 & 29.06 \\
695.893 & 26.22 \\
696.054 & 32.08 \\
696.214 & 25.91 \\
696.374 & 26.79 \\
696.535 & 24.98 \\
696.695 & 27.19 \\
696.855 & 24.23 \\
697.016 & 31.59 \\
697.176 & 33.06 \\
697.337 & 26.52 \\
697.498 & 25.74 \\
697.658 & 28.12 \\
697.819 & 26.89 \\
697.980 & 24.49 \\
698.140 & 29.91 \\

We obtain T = 0.9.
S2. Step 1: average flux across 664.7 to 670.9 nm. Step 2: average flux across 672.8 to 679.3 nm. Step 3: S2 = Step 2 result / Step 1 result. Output 1.1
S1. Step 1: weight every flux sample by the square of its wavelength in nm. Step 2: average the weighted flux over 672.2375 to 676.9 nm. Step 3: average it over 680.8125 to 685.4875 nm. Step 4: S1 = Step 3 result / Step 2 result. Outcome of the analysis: 0.9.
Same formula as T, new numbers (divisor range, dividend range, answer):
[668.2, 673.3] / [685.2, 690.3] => 0.87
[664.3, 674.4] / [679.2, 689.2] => 0.92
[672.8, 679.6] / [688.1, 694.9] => 0.92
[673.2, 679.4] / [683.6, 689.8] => 0.92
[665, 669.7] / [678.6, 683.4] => 1.01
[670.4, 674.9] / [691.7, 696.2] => 0.89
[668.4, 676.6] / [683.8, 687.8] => 0.86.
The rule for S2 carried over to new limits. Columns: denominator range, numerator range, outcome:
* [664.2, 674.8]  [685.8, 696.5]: 0.93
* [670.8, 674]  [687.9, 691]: 0.82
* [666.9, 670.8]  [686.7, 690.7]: 0.98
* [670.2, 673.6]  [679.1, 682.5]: 0.88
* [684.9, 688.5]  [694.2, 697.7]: 1.05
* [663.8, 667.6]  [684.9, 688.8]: 1.00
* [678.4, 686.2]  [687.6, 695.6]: 1.02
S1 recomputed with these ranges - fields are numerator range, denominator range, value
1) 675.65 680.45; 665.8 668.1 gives 1.09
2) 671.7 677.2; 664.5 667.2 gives 1.15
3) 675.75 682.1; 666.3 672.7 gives 1.02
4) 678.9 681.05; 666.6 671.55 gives 1.06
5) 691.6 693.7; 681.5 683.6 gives 1.07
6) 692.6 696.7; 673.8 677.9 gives 1.02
